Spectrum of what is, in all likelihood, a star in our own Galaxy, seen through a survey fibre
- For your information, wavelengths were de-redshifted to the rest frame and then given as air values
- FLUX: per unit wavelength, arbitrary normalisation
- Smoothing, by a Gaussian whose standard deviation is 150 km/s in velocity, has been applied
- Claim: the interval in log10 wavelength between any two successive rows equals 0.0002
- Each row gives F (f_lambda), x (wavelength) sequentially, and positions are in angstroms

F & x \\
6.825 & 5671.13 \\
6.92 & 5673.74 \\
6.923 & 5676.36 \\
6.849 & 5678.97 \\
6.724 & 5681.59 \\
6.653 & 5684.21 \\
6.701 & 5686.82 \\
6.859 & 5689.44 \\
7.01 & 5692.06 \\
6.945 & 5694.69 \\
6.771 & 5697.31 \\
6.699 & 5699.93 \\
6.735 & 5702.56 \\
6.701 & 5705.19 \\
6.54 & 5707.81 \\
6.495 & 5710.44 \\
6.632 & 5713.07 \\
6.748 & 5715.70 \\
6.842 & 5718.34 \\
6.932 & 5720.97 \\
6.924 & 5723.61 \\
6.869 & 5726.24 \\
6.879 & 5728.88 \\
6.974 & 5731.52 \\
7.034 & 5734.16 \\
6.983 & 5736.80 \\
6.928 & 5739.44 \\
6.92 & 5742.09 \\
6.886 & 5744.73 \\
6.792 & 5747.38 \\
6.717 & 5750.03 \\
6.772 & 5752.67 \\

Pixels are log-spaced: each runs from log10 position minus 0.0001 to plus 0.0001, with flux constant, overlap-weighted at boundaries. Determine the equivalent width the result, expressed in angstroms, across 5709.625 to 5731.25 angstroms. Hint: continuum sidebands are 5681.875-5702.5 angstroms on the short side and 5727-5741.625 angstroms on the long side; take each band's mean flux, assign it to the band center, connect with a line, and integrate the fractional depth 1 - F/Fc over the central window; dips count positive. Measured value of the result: 0.3 angstroms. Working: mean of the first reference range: 6.8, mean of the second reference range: 6.95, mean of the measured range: 6.81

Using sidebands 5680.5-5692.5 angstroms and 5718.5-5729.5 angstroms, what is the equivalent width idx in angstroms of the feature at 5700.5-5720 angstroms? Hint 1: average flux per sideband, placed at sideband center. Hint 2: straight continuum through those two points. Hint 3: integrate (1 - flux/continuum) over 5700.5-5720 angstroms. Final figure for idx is 0.5 angstroms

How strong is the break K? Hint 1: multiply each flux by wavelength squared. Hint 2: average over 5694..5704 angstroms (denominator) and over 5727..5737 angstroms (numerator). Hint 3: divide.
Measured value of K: 1.0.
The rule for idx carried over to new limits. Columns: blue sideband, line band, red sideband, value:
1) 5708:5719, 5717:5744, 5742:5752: -0.77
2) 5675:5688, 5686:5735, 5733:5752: 0.17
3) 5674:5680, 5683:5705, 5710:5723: 0.13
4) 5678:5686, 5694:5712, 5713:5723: 0.25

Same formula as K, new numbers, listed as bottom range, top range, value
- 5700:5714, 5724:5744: 1.06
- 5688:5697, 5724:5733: 1.01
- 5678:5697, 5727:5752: 1.03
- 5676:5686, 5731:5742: 1.05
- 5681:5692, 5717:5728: 1.03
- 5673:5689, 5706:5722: 1.00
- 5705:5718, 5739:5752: 1.04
